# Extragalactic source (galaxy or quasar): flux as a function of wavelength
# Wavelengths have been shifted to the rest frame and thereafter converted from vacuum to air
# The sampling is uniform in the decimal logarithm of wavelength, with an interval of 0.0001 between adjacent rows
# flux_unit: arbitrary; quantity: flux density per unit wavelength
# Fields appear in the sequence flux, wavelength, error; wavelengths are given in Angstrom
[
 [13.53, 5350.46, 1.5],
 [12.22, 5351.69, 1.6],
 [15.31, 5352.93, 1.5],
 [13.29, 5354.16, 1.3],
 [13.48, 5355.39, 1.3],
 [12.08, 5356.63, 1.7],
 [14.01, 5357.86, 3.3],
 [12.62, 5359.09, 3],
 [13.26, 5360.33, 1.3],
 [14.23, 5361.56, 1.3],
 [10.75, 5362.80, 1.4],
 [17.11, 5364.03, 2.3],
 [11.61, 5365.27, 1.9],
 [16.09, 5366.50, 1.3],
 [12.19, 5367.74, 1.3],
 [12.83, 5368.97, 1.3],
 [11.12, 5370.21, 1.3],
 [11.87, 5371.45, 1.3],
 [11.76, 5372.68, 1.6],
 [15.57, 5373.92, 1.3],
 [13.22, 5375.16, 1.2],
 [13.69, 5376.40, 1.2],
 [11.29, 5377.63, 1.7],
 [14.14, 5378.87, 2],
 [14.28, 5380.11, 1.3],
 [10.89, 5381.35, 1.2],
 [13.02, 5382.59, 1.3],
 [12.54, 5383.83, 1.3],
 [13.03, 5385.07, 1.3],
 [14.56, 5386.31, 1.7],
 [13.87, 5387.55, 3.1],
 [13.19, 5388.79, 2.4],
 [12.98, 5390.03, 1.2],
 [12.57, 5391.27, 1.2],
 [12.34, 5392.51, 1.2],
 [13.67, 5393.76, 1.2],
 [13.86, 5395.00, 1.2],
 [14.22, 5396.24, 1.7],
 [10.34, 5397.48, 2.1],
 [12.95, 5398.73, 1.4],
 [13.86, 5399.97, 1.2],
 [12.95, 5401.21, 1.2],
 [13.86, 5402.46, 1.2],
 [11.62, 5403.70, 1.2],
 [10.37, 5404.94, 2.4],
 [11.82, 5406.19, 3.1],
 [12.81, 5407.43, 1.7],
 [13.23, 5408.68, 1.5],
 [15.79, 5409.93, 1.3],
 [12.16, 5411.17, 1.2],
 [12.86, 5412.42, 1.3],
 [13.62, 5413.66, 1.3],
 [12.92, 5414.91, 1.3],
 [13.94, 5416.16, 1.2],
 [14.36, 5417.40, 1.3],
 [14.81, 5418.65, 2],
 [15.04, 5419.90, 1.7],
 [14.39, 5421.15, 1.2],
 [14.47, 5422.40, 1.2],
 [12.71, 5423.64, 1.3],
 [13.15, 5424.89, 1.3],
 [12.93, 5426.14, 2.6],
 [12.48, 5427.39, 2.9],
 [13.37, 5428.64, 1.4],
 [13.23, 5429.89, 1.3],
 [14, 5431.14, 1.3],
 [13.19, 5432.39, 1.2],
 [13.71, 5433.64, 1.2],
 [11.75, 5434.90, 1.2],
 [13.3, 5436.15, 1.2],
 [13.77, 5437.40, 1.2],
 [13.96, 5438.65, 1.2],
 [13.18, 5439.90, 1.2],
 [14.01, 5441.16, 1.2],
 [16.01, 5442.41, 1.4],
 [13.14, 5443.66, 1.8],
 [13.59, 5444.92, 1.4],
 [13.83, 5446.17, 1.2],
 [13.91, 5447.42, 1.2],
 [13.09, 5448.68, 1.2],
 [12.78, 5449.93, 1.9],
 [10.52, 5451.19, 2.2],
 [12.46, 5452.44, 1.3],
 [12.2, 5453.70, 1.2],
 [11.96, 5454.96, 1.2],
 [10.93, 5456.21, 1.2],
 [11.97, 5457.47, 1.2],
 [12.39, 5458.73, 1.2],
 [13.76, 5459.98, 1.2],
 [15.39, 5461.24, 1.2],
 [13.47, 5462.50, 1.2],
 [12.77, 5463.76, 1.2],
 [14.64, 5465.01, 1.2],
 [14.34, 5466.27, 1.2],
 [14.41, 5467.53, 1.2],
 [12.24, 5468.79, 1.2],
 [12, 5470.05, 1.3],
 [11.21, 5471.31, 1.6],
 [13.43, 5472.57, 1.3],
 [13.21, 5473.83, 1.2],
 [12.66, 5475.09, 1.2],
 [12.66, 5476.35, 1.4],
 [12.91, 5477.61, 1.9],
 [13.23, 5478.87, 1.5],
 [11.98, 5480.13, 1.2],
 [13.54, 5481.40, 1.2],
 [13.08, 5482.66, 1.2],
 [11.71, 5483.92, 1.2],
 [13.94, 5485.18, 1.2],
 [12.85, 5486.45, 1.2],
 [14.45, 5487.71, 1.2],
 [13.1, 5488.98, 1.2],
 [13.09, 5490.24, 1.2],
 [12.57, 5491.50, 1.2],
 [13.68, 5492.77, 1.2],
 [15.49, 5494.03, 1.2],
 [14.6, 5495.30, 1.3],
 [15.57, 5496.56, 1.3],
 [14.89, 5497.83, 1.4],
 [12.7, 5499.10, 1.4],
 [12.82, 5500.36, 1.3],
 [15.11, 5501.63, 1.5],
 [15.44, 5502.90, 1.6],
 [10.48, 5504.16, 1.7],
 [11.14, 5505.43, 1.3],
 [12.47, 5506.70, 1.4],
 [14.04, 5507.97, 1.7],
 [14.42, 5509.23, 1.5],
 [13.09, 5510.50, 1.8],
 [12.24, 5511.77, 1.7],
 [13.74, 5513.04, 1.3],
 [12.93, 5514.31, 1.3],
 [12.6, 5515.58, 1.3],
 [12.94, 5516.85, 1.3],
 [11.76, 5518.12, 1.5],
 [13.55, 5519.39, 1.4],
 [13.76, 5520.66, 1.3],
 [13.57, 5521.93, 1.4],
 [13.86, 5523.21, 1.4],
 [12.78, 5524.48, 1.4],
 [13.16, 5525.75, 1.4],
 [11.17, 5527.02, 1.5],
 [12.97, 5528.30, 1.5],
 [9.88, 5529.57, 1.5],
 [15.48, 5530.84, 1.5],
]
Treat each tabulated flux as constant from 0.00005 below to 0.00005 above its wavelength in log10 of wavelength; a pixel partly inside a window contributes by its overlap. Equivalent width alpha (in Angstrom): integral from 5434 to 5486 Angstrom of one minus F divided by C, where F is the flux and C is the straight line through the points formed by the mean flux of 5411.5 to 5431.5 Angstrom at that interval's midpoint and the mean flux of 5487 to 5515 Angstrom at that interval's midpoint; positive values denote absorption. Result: 2.00 Angstrom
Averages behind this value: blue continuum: 13.6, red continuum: 13.5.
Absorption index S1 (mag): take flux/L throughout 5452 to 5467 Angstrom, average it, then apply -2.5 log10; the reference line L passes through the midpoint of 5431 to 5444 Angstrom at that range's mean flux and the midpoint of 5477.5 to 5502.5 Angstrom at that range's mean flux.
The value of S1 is 0.047 mag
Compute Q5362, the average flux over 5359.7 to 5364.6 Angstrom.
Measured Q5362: 13.8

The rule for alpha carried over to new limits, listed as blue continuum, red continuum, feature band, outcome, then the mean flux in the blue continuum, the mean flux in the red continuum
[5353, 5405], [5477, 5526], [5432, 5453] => -0.17 Angstrom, 13.1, 13.3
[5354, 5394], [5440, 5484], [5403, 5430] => -0.42 Angstrom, 13.1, 13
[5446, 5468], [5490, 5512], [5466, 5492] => 0.66 Angstrom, 13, 13.6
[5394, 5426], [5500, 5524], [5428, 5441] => -0.11 Angstrom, 13.3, 13.2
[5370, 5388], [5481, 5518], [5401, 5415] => 0.30 Angstrom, 13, 13.4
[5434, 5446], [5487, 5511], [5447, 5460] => 1.30 Angstrom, 13.6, 13.6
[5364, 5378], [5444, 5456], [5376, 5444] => -2.21 Angstrom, 13.1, 12.7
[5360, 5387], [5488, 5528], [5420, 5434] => -0.28 Angstrom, 13.1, 13.3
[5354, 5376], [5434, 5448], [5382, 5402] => 0.34 Angstrom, 13.2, 13.7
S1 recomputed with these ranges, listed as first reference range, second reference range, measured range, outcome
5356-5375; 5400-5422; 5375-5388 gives 0.01 mag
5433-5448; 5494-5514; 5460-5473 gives 0.02 mag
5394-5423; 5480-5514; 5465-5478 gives 0.03 mag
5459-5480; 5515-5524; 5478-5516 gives -0.02 mag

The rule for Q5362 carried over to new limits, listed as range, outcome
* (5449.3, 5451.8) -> 11.7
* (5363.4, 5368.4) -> 14.2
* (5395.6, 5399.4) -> 12.5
